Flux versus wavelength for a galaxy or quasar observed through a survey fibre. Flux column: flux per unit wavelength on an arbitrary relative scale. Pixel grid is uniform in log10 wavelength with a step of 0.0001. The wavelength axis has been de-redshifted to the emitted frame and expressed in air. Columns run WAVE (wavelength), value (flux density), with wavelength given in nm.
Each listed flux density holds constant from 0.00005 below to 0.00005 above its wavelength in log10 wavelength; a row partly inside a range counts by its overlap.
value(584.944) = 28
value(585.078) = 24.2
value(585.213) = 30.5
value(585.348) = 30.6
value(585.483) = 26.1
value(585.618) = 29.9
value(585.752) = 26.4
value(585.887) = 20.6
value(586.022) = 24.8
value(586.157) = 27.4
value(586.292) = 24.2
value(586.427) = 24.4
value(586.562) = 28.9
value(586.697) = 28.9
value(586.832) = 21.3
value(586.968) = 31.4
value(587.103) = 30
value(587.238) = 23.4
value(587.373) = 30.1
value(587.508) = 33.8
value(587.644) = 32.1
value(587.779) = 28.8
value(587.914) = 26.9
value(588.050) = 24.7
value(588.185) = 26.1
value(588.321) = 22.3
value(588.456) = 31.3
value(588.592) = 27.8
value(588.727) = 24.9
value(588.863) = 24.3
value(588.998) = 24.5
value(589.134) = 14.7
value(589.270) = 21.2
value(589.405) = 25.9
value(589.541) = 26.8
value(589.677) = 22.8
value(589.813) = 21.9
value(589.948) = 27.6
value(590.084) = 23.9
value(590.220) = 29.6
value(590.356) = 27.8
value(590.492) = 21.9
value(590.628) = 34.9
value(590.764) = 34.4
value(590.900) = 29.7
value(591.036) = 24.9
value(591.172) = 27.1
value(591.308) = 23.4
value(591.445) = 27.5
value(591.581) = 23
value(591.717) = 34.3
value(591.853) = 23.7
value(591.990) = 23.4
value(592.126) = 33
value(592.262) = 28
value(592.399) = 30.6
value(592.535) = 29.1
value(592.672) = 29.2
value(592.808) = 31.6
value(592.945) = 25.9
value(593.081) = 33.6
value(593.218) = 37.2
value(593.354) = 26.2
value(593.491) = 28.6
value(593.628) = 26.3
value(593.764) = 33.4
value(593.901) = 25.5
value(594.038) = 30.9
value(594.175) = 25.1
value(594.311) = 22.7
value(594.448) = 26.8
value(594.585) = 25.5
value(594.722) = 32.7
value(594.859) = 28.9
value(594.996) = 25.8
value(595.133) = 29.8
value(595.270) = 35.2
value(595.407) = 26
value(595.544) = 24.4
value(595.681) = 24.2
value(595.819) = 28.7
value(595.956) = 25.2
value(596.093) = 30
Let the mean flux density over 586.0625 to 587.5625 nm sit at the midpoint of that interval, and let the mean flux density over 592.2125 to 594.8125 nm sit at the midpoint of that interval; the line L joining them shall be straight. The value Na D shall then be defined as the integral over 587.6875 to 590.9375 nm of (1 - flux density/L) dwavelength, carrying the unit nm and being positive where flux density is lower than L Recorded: 0.23 nm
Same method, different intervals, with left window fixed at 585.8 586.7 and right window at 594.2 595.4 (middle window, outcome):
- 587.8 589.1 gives 0.02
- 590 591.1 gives -0.07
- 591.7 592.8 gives -0.06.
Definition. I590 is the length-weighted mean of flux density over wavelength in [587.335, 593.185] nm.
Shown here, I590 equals 27.2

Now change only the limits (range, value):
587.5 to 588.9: 27.3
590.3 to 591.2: 28.8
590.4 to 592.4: 27.9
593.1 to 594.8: 28.6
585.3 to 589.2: 26.6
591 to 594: 28.5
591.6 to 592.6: 28.6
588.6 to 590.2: 23.9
